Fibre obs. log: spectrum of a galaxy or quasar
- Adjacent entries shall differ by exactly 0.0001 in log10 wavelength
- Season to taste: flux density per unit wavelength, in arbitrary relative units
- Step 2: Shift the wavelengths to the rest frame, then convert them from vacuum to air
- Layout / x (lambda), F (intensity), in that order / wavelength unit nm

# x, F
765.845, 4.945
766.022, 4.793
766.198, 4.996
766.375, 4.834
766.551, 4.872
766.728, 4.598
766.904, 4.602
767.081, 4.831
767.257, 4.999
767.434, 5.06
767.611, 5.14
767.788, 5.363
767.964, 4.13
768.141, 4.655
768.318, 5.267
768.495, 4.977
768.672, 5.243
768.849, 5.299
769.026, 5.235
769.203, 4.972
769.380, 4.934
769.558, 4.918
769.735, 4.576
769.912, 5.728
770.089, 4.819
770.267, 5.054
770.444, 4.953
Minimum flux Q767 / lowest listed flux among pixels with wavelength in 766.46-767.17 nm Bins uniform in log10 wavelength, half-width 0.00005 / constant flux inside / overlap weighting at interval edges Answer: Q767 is 4.598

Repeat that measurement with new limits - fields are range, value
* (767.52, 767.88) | 5.14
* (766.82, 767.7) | 4.602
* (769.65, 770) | 4.576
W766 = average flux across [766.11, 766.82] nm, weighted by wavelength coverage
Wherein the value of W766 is 4.83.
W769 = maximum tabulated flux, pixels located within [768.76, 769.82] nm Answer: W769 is 5.299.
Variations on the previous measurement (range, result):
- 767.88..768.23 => 4.655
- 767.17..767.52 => 5.06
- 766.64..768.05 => 5.363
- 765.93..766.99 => 4.996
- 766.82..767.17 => 4.831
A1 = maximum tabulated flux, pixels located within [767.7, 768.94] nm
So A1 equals 5.363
